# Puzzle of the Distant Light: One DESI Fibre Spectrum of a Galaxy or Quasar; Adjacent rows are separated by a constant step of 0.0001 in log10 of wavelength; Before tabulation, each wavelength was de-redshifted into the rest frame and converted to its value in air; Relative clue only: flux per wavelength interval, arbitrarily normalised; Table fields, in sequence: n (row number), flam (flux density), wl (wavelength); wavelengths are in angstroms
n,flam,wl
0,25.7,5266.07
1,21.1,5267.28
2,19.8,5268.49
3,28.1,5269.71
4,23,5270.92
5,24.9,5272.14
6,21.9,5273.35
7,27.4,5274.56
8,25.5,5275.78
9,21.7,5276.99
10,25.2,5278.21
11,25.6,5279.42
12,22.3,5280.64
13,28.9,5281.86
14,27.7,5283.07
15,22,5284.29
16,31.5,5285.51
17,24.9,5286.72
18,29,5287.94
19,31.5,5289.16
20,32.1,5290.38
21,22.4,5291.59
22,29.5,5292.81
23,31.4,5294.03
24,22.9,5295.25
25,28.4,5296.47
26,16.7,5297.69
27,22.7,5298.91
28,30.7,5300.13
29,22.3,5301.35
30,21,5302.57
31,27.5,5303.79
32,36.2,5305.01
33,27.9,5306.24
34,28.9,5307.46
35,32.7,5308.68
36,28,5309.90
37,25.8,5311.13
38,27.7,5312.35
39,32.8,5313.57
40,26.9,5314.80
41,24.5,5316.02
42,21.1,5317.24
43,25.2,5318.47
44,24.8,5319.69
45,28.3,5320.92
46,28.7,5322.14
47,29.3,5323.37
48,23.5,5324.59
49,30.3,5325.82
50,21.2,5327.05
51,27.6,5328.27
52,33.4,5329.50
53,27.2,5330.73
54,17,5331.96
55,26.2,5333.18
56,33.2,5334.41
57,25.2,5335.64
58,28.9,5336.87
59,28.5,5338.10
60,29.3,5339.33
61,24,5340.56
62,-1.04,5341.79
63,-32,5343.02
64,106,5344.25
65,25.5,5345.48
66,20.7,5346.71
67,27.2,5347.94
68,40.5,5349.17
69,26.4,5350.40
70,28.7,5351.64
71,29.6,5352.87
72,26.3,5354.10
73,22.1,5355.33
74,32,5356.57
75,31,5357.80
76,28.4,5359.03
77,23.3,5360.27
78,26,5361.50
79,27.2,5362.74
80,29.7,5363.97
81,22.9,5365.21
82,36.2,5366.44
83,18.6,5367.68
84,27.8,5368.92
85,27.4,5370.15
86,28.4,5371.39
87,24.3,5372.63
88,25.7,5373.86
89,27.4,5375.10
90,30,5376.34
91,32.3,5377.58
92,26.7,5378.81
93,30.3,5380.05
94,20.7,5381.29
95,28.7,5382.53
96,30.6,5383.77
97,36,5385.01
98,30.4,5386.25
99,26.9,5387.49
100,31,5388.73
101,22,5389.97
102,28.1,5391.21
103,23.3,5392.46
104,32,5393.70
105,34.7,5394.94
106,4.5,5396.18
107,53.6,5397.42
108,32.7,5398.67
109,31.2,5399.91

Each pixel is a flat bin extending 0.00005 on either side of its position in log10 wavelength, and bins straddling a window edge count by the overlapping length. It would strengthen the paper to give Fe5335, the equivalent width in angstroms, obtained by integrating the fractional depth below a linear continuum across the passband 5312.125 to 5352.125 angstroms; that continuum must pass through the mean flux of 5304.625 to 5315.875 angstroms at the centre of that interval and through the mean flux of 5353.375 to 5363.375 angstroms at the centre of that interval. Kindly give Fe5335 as 2.0 angstroms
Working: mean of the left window 29.3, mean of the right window 27.1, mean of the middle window 26.9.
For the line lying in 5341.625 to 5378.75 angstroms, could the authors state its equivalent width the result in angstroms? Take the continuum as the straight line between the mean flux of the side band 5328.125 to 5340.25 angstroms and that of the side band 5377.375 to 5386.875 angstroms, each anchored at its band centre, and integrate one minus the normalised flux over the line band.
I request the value 1.2 angstroms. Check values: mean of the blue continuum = 27.5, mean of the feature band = 27.6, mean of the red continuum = 29.4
